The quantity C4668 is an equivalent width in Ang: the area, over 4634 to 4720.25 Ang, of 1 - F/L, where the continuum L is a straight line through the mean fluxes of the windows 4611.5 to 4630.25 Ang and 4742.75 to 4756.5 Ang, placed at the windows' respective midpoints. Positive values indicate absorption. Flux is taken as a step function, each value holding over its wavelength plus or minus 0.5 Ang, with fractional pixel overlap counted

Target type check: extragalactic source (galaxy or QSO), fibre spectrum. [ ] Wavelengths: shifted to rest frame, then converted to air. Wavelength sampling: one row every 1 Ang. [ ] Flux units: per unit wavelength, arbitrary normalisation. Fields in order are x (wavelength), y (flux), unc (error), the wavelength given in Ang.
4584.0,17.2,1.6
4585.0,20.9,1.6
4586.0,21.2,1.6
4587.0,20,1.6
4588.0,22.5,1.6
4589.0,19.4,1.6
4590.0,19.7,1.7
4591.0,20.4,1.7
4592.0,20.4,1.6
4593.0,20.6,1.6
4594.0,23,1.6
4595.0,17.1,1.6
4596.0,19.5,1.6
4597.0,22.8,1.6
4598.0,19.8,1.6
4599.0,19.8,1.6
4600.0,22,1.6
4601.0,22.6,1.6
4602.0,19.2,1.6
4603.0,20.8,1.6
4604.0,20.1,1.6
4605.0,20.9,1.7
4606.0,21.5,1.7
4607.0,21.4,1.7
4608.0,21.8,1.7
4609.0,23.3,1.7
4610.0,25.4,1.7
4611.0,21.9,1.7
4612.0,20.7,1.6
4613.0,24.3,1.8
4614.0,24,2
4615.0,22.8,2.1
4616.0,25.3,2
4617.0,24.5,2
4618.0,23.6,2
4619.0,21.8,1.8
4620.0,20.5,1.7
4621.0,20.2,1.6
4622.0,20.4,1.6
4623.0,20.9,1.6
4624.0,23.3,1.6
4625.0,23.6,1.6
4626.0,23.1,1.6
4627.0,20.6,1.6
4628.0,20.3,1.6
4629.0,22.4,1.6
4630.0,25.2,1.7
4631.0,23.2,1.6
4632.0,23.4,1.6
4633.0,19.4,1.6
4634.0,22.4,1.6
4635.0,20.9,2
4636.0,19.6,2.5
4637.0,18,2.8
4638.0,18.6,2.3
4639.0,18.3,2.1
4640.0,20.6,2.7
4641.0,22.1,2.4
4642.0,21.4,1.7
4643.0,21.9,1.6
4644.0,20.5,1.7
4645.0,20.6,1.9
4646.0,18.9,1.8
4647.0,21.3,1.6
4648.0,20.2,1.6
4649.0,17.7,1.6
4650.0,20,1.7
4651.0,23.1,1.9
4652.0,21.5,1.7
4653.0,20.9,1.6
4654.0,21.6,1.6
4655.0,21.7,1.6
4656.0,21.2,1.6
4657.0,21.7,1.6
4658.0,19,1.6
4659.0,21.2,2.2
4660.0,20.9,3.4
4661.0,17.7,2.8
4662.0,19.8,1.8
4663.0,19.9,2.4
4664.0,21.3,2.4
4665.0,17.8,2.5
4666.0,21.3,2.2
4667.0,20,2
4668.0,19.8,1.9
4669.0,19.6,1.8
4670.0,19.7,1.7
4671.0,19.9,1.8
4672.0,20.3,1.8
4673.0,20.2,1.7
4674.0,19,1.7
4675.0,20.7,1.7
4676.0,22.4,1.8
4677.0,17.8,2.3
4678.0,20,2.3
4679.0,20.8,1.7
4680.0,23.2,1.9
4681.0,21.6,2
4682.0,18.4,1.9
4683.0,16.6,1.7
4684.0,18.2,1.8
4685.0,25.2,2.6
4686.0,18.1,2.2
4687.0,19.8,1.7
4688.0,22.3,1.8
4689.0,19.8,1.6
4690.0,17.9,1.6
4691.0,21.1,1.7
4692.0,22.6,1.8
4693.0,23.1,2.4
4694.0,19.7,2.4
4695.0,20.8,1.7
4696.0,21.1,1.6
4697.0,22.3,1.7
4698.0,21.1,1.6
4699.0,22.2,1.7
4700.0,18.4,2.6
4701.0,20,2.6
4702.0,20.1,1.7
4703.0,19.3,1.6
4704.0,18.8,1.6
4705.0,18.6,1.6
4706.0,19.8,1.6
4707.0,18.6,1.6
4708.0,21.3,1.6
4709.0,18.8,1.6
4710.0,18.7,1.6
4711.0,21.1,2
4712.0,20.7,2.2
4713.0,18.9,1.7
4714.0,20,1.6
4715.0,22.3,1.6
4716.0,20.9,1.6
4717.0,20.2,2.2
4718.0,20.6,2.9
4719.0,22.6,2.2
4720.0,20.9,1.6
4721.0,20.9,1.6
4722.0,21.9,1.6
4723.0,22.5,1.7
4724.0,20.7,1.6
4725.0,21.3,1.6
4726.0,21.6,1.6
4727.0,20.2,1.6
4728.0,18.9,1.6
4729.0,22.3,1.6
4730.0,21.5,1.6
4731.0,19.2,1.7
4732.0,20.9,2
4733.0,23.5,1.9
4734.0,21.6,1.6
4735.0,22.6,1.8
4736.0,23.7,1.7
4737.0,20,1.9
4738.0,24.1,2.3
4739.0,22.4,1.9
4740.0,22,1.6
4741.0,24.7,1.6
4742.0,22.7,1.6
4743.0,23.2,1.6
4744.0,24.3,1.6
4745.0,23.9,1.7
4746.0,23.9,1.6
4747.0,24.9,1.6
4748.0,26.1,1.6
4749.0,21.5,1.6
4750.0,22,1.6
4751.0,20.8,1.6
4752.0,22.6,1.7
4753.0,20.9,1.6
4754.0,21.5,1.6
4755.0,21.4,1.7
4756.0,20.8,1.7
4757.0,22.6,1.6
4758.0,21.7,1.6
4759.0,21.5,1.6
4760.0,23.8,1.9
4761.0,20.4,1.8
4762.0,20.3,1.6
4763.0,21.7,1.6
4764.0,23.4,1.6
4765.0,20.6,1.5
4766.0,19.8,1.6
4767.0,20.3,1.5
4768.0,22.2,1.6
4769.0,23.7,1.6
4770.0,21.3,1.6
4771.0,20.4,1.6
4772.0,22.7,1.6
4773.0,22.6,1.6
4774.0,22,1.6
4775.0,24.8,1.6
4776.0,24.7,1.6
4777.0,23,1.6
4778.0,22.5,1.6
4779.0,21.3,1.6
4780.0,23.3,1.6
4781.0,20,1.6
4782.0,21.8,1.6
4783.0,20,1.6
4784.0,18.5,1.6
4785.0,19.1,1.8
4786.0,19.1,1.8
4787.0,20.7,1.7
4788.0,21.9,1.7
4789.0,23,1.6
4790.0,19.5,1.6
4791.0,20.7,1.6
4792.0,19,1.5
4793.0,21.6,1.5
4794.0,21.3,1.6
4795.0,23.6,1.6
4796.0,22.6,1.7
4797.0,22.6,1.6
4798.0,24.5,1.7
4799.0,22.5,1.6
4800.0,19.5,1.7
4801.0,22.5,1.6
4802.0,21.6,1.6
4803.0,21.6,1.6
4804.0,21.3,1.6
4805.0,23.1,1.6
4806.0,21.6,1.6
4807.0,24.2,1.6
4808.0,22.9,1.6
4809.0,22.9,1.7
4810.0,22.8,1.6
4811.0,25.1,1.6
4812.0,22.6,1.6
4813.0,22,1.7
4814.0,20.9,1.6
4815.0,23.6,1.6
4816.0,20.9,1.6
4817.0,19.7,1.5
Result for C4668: 8.55 Ang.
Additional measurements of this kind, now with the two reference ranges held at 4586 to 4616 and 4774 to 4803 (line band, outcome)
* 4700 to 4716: 1.3 Ang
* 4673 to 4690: 1.0 Ang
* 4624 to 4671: 1.5 Ang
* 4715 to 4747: -0.6 Ang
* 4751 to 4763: 0.0 Ang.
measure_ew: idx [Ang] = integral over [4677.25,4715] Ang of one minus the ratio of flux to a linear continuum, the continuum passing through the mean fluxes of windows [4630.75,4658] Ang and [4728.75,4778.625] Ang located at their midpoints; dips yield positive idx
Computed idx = 2.1 Ang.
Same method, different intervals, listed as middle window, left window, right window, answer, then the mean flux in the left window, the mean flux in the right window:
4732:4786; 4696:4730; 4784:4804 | -3.0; 20.5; 21.3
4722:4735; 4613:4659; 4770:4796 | 0.1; 21.4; 21.5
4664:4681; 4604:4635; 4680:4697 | 0.6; 22.3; 20.5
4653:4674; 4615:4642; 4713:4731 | 1.2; 21.6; 21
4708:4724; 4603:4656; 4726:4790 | 0.8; 21.6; 21.9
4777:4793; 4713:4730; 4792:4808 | 0.9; 21.1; 22.2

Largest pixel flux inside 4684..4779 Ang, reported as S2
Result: 26.1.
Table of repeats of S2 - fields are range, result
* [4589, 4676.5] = 25.4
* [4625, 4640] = 25.2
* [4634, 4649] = 22.4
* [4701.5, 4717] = 22.3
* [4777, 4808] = 24.5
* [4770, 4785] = 24.8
